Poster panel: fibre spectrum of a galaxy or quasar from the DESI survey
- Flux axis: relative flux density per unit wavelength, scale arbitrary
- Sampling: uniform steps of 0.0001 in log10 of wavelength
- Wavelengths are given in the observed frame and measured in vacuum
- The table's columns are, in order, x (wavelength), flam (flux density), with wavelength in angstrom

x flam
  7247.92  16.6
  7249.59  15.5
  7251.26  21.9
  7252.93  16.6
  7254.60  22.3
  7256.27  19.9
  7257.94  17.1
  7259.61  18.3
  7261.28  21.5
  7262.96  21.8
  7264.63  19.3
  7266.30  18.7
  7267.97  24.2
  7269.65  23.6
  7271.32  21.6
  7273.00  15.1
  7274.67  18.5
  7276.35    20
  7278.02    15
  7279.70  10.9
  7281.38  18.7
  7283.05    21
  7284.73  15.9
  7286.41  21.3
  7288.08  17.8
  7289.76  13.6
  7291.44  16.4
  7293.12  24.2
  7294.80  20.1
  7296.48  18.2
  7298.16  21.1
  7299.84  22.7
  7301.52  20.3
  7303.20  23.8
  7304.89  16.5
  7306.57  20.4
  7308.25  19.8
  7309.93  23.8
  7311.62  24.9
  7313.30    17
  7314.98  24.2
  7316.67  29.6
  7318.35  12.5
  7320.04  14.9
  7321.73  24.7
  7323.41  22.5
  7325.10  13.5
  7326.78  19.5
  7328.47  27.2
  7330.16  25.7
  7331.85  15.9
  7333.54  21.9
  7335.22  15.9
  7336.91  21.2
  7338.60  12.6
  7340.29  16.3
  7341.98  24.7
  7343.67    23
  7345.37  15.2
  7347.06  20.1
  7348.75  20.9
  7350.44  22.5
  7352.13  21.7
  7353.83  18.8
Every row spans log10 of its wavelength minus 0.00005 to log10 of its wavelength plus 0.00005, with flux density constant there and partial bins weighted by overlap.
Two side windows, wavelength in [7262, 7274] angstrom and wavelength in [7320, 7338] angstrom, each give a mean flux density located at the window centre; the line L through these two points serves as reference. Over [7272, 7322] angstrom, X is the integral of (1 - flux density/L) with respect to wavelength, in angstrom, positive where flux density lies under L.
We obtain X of 2.7 angstrom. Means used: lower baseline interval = 20.6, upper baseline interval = 20.4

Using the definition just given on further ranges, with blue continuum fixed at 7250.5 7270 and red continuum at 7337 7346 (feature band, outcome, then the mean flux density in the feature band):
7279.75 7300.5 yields 0.86 angstrom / 18.9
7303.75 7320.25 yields -1.16 angstrom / 20.6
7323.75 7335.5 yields -0.83 angstrom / 20.3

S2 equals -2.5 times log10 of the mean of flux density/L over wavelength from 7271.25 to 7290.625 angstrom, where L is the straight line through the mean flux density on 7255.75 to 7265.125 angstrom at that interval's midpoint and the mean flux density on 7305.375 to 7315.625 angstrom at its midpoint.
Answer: 0.180 mag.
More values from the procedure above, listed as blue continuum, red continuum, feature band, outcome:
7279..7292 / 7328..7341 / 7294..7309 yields -0.144 mag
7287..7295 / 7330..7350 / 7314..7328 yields -0.077 mag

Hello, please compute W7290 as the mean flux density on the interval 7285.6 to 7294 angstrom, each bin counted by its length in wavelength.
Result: 18.7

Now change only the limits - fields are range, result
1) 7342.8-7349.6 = 19.8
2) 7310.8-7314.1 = 21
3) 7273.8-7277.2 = 19.2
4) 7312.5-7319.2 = 20.8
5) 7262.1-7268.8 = 21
